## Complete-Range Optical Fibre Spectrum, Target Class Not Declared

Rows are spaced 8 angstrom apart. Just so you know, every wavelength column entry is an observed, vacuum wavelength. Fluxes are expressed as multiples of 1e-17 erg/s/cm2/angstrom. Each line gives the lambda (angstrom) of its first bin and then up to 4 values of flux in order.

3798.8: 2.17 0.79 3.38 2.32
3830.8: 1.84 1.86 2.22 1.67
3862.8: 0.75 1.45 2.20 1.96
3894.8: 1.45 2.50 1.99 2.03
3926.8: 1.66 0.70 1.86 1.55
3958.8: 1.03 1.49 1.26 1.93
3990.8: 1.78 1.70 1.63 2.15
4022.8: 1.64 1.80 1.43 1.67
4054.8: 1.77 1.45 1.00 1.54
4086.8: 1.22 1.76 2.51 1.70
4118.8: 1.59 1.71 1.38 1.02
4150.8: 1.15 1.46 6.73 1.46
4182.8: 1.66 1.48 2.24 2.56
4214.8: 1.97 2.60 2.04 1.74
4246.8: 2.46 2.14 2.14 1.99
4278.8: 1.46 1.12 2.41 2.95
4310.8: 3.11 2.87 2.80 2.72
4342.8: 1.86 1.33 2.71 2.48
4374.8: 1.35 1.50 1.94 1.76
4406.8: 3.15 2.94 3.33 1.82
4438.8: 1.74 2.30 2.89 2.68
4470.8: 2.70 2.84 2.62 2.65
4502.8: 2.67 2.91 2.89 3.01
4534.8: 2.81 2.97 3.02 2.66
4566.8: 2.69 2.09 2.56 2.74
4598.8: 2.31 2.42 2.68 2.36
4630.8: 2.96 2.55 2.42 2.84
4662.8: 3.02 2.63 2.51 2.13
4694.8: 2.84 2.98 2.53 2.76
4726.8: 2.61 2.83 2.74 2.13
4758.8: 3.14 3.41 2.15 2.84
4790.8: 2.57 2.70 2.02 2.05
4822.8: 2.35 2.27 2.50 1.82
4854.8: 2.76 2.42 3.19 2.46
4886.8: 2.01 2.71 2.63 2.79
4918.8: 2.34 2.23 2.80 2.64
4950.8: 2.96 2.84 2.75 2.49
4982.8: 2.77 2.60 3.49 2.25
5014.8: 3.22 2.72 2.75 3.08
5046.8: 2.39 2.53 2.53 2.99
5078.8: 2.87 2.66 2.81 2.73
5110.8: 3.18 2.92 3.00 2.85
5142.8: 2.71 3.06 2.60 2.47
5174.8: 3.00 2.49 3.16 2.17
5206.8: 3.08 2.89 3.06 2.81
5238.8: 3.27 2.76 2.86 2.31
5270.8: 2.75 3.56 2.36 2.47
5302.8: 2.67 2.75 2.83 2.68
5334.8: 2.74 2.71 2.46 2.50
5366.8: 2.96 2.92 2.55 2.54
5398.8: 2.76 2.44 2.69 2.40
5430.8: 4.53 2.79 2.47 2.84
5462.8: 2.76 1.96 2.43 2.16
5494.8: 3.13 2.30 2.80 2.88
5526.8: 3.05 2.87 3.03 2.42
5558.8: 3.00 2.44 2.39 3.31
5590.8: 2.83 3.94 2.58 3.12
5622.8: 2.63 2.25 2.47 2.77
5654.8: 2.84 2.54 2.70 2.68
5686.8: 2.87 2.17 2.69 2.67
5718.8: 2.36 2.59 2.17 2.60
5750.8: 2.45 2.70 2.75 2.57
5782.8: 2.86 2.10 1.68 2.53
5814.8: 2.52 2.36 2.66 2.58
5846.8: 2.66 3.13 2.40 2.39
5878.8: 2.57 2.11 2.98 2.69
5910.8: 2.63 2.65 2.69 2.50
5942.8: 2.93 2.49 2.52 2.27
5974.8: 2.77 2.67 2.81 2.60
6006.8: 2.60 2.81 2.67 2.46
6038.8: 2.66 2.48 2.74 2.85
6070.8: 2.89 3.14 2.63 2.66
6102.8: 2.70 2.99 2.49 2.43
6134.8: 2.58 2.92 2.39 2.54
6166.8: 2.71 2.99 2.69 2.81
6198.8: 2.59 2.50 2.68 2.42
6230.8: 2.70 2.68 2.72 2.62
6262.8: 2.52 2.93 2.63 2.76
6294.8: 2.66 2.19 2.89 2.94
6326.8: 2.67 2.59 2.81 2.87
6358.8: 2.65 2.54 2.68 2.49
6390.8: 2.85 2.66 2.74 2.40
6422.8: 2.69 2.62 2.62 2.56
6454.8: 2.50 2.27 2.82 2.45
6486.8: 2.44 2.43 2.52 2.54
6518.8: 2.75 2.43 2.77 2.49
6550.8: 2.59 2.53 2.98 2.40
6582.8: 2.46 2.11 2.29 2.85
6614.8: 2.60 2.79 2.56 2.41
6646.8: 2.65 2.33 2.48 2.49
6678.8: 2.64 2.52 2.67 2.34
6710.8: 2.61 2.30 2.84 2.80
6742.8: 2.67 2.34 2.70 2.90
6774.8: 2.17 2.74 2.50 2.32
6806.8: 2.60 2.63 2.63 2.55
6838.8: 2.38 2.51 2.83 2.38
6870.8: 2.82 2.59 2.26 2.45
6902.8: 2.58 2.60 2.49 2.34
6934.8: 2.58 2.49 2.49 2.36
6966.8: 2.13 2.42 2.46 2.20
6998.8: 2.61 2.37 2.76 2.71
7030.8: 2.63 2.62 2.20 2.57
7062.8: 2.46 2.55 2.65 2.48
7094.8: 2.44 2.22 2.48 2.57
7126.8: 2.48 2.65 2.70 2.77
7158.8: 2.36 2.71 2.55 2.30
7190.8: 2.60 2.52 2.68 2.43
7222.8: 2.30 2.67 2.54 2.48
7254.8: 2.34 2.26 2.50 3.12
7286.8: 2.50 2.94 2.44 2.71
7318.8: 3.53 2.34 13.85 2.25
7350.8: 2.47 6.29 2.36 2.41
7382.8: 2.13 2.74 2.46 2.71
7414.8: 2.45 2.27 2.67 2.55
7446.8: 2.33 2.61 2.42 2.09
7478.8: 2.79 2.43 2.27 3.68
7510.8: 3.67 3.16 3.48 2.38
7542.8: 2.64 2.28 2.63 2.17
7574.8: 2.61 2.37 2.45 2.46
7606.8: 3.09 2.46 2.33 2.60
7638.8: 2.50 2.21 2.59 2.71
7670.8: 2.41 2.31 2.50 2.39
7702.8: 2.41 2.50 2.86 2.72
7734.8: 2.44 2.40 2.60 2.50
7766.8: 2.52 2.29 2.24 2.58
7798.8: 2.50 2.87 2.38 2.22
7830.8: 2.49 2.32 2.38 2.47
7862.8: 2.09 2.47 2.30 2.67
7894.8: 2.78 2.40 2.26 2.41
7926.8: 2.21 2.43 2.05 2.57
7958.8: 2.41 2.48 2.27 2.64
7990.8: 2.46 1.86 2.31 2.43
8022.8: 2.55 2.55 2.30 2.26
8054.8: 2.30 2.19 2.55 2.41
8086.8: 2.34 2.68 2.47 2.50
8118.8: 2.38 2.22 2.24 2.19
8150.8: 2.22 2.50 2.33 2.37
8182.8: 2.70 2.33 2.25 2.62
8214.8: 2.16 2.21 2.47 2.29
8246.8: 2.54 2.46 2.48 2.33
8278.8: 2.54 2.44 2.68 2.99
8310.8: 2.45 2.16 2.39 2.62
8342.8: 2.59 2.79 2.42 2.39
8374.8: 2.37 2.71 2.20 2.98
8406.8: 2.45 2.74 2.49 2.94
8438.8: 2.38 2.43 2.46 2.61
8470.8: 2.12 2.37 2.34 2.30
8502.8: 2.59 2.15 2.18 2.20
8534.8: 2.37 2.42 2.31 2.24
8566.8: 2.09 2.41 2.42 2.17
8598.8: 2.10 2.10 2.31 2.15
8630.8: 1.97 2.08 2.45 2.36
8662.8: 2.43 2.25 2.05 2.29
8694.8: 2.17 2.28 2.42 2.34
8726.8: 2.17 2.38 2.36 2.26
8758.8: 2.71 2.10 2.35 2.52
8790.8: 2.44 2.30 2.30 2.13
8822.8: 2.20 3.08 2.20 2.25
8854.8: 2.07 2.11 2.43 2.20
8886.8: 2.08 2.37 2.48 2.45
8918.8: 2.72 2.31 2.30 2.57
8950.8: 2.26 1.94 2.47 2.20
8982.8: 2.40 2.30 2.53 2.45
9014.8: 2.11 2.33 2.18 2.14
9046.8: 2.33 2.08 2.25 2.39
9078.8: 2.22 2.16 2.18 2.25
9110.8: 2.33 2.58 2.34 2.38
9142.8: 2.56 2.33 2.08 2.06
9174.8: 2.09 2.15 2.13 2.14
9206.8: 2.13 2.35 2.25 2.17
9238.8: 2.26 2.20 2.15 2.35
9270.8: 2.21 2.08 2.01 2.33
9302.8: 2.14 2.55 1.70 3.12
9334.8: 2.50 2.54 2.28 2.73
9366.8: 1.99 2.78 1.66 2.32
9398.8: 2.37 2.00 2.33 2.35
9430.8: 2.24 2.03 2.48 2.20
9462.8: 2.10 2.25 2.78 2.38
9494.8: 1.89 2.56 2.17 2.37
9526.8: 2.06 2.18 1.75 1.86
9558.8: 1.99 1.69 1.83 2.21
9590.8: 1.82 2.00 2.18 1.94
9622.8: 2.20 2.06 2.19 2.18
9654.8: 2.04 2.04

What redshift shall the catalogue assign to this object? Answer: 0.117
